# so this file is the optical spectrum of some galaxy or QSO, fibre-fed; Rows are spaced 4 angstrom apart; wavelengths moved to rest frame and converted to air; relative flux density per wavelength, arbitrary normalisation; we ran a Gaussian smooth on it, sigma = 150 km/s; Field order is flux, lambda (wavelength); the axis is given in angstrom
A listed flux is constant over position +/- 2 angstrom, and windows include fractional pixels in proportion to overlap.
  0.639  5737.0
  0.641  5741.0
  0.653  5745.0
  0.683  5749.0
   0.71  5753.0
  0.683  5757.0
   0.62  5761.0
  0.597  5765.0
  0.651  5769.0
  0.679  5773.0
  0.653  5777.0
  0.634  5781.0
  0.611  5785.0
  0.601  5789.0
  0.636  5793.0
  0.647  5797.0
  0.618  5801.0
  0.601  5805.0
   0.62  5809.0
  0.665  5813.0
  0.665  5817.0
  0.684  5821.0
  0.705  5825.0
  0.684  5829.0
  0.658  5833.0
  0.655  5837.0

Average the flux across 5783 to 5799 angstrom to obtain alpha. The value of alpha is 0.624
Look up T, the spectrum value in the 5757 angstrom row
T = 0.683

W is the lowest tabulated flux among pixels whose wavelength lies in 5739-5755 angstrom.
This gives 0.641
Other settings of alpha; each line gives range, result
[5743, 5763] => 0.67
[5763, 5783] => 0.643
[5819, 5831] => 0.691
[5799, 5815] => 0.626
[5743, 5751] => 0.668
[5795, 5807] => 0.622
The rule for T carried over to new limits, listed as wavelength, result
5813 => 0.665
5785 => 0.611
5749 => 0.683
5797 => 0.647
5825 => 0.705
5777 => 0.653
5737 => 0.639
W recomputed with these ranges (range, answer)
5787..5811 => 0.601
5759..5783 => 0.597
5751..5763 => 0.62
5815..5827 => 0.665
